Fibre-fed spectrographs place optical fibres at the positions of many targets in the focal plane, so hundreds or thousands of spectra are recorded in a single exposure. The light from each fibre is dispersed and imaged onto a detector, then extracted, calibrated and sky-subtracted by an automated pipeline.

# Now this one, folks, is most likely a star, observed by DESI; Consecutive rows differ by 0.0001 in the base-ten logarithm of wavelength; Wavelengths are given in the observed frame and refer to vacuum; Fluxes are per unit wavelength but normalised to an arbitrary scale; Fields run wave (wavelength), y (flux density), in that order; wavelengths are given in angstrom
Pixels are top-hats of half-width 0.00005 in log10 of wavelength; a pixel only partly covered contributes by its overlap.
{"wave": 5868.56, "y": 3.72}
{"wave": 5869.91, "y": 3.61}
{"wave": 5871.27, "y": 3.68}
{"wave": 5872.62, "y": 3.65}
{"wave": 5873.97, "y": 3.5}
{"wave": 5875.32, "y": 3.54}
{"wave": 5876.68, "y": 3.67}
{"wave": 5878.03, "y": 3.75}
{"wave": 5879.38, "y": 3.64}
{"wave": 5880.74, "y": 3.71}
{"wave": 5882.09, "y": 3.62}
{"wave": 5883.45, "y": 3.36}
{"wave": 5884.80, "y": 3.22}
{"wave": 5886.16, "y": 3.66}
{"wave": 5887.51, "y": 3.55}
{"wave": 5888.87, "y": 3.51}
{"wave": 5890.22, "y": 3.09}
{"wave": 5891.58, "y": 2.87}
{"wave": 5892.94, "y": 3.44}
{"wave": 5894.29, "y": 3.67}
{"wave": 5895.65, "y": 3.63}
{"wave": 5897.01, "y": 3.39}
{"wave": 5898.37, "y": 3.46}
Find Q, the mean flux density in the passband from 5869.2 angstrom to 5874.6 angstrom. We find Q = 3.61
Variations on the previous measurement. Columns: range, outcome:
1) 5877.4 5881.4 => 3.7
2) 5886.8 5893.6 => 3.29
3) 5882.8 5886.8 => 3.41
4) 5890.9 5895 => 3.33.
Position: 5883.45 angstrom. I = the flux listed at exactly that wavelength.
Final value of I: 3.36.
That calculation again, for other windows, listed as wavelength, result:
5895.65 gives 3.63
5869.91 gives 3.61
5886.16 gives 3.66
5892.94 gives 3.44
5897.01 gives 3.39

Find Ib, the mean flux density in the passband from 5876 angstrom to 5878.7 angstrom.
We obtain 3.71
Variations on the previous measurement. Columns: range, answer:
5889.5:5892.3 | 2.99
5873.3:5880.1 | 3.62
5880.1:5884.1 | 3.56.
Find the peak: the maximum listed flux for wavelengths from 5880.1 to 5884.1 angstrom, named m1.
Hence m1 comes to 3.71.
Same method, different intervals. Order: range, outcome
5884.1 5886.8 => 3.66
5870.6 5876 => 3.68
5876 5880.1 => 3.75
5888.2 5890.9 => 3.51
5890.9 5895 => 3.67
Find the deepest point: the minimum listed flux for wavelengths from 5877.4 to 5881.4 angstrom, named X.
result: 3.64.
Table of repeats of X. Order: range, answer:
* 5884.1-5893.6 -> 2.87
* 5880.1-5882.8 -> 3.62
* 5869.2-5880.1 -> 3.5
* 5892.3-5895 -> 3.44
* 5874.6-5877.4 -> 3.54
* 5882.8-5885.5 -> 3.22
